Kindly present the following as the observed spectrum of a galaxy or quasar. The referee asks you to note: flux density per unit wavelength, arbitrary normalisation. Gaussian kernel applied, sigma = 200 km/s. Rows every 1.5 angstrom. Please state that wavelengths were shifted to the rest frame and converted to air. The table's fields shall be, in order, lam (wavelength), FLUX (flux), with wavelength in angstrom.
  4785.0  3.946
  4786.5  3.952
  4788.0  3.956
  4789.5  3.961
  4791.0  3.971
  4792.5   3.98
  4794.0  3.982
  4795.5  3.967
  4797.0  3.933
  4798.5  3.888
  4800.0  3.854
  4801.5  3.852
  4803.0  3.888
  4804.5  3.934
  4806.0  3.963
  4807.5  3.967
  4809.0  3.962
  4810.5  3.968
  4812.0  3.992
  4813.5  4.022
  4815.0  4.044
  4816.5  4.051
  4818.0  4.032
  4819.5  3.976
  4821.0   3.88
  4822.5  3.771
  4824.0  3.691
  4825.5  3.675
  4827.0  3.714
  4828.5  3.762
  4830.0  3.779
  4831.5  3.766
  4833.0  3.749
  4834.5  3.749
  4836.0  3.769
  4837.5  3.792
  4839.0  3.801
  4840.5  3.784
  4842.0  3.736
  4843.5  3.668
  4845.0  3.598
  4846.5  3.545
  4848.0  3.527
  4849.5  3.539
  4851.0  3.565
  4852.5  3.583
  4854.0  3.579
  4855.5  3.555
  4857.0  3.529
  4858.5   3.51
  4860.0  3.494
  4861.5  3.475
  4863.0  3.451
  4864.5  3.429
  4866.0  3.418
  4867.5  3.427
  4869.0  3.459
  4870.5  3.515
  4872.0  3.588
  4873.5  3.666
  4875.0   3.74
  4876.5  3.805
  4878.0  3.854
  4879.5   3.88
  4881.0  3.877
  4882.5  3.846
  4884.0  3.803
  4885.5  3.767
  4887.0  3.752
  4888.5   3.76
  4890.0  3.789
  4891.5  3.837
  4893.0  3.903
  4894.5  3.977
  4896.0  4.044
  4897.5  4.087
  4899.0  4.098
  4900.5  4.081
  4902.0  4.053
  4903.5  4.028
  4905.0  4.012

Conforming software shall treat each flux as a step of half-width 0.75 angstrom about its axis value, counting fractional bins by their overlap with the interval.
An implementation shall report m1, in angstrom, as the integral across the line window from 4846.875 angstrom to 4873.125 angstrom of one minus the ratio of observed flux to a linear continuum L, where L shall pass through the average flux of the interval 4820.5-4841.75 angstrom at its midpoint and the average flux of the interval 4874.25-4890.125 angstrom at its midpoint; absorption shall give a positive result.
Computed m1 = 1.9 angstrom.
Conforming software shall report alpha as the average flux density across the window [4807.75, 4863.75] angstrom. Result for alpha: 3.73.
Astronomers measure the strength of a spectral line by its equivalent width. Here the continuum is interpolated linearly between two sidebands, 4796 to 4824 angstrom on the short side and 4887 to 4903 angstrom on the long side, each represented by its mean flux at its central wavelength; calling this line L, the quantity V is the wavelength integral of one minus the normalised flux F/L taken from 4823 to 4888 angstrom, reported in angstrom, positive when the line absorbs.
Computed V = 4.76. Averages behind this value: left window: 3.94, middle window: 3.66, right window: 3.95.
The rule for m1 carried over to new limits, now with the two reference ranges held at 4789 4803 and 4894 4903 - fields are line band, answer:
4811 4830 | 0.38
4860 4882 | 2.25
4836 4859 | 2.11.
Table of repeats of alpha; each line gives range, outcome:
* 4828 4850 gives 3.71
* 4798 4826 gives 3.92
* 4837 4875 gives 3.57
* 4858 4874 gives 3.49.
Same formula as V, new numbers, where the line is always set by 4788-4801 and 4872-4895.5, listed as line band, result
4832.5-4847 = 0.6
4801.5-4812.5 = -0.1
